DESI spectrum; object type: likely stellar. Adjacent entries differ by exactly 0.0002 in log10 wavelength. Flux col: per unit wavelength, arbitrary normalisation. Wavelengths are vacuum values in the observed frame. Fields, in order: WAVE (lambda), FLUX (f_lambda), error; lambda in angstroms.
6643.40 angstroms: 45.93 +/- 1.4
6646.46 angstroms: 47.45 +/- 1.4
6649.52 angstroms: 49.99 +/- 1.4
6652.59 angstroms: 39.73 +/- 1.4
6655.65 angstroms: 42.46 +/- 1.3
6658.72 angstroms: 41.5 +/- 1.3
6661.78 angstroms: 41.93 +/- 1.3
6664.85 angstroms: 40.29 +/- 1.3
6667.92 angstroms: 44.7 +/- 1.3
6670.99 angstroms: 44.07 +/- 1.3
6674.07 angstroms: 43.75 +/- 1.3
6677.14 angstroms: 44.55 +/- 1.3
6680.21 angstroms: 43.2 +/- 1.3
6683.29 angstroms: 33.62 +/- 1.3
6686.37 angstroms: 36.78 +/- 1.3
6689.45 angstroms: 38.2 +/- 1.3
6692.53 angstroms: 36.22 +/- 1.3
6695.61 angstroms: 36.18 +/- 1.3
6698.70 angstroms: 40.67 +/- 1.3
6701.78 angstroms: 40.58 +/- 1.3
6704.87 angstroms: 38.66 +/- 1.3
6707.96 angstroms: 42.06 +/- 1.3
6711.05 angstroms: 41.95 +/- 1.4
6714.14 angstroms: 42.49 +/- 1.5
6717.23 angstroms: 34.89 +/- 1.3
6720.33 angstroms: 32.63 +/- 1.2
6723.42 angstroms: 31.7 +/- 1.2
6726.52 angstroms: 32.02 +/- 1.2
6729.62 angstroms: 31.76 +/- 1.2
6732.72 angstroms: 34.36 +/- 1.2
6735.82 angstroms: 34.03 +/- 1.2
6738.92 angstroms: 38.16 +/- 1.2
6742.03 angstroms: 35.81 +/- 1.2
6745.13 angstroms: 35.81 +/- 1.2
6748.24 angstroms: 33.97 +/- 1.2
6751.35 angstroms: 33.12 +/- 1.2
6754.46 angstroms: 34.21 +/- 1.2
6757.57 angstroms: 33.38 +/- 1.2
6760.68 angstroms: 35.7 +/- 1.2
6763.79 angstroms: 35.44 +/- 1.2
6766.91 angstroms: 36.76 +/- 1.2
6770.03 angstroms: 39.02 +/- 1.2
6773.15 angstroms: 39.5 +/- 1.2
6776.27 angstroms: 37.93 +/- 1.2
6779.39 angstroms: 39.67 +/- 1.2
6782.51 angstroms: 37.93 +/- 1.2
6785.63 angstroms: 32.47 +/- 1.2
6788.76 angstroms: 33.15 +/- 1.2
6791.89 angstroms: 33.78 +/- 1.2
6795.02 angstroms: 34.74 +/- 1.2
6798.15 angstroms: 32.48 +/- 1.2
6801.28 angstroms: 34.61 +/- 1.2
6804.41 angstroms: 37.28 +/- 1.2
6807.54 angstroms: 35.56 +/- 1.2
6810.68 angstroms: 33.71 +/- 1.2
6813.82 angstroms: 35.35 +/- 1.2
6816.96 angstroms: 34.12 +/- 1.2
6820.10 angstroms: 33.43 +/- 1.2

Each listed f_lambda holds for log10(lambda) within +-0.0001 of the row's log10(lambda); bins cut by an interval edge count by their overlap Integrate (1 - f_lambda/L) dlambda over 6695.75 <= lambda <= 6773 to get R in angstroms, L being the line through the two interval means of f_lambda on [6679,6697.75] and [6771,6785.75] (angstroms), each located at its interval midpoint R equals 3.0 angstroms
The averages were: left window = 37.4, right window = 38.1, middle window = 36.3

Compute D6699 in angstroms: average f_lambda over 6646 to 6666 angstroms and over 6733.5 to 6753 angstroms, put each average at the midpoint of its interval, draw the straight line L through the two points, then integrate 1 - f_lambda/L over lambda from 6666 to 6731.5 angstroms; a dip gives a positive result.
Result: 1.2 angstroms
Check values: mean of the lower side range 43.2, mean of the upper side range 35.1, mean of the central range 38.6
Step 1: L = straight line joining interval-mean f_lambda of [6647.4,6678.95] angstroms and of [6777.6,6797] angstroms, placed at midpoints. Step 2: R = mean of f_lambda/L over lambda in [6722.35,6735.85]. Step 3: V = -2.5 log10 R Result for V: 0.19 mag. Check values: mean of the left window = 43.4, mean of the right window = 35.3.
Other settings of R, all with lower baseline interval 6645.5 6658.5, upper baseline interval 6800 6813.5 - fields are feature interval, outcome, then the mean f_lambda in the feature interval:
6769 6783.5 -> -0.7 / 38.8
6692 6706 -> 1.0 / 38.6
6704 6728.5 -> 2.3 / 36.9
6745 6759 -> 1.7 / 33.9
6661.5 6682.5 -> 0.1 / 42.9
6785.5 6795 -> 0.7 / 33.5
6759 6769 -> 0.5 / 36.1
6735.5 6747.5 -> 1.0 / 36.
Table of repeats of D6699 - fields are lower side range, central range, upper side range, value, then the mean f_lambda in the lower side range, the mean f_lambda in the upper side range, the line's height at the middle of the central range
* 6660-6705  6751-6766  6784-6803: 0.5 angstroms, 40.3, 33.6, 35.7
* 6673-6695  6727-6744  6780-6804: 1.1 angstroms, 39.3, 34.5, 37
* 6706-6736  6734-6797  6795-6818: -0.7 angstroms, 35.9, 34.7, 35.3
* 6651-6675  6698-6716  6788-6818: -0.5 angstroms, 42.3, 34.5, 39.8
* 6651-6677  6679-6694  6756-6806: 1.3 angstroms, 42.4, 35.9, 41.2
